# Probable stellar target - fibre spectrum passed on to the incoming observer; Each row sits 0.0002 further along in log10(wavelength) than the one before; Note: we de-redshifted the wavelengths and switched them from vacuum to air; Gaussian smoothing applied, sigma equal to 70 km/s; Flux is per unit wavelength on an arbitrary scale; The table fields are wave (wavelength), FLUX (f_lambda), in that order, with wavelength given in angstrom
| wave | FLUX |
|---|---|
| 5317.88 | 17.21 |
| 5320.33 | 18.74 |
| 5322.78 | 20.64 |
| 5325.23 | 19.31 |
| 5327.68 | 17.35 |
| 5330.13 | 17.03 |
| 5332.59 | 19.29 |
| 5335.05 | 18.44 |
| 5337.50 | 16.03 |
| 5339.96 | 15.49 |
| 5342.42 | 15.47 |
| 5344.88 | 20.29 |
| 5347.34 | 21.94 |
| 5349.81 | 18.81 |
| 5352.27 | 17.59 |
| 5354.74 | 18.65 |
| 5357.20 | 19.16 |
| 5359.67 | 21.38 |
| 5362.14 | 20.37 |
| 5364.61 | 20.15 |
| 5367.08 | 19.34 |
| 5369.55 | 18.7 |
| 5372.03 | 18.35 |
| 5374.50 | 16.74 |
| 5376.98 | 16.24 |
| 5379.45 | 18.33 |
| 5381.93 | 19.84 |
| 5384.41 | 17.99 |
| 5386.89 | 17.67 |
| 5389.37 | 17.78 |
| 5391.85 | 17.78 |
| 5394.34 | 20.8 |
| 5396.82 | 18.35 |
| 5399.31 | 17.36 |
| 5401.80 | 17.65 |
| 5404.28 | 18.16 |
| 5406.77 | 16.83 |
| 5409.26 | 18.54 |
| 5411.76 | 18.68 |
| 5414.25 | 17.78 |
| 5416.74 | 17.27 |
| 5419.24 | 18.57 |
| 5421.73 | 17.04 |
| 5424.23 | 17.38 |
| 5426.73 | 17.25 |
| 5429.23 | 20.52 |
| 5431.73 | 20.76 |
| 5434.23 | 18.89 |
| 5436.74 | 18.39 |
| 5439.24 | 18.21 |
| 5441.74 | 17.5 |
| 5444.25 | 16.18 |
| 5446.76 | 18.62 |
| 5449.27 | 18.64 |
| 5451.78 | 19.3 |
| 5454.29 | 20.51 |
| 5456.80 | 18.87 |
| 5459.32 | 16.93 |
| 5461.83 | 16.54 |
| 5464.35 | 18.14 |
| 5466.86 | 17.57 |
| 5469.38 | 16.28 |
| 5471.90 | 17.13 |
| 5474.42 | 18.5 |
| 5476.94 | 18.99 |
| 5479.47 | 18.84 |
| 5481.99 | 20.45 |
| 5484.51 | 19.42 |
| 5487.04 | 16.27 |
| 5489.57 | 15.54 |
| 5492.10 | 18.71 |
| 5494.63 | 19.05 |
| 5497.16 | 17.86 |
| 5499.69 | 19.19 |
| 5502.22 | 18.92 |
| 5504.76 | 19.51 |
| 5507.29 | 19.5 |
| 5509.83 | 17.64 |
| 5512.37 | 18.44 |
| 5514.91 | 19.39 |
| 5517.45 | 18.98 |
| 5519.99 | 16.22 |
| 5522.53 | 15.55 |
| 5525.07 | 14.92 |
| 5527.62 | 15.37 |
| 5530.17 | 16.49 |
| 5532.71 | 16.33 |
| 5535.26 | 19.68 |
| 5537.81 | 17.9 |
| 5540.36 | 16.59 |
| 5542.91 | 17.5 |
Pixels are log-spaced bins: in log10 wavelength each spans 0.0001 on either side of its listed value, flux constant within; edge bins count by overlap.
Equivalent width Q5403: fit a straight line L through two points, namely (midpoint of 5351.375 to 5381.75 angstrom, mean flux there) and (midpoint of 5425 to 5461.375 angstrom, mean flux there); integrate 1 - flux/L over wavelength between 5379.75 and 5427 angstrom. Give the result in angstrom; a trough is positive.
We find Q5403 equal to 1.6 angstrom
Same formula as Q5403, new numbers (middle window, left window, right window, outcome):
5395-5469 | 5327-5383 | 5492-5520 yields 1.8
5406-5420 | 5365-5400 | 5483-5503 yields 0.2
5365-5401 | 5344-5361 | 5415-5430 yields 1.2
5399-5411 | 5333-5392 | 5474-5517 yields 0.5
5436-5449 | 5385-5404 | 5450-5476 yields 0.2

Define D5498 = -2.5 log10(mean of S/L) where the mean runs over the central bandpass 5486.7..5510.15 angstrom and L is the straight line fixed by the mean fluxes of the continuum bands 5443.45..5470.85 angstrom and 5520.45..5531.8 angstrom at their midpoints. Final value -0.11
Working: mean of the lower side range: 18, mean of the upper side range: 15.7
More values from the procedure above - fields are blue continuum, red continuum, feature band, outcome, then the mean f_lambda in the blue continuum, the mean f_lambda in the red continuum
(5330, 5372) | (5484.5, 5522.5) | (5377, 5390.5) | 0.03 mag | 18.7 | 18.2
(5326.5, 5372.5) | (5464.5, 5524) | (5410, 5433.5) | 0.00 mag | 18.6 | 18.2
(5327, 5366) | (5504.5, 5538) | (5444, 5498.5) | -0.02 mag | 18.6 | 17.5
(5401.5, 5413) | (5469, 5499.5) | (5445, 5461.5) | -0.03 mag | 18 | 18.2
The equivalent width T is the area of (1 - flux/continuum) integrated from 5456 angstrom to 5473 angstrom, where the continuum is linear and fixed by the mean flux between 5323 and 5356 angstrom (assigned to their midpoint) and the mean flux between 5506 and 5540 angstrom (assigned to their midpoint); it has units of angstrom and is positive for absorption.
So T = 0.3 angstrom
